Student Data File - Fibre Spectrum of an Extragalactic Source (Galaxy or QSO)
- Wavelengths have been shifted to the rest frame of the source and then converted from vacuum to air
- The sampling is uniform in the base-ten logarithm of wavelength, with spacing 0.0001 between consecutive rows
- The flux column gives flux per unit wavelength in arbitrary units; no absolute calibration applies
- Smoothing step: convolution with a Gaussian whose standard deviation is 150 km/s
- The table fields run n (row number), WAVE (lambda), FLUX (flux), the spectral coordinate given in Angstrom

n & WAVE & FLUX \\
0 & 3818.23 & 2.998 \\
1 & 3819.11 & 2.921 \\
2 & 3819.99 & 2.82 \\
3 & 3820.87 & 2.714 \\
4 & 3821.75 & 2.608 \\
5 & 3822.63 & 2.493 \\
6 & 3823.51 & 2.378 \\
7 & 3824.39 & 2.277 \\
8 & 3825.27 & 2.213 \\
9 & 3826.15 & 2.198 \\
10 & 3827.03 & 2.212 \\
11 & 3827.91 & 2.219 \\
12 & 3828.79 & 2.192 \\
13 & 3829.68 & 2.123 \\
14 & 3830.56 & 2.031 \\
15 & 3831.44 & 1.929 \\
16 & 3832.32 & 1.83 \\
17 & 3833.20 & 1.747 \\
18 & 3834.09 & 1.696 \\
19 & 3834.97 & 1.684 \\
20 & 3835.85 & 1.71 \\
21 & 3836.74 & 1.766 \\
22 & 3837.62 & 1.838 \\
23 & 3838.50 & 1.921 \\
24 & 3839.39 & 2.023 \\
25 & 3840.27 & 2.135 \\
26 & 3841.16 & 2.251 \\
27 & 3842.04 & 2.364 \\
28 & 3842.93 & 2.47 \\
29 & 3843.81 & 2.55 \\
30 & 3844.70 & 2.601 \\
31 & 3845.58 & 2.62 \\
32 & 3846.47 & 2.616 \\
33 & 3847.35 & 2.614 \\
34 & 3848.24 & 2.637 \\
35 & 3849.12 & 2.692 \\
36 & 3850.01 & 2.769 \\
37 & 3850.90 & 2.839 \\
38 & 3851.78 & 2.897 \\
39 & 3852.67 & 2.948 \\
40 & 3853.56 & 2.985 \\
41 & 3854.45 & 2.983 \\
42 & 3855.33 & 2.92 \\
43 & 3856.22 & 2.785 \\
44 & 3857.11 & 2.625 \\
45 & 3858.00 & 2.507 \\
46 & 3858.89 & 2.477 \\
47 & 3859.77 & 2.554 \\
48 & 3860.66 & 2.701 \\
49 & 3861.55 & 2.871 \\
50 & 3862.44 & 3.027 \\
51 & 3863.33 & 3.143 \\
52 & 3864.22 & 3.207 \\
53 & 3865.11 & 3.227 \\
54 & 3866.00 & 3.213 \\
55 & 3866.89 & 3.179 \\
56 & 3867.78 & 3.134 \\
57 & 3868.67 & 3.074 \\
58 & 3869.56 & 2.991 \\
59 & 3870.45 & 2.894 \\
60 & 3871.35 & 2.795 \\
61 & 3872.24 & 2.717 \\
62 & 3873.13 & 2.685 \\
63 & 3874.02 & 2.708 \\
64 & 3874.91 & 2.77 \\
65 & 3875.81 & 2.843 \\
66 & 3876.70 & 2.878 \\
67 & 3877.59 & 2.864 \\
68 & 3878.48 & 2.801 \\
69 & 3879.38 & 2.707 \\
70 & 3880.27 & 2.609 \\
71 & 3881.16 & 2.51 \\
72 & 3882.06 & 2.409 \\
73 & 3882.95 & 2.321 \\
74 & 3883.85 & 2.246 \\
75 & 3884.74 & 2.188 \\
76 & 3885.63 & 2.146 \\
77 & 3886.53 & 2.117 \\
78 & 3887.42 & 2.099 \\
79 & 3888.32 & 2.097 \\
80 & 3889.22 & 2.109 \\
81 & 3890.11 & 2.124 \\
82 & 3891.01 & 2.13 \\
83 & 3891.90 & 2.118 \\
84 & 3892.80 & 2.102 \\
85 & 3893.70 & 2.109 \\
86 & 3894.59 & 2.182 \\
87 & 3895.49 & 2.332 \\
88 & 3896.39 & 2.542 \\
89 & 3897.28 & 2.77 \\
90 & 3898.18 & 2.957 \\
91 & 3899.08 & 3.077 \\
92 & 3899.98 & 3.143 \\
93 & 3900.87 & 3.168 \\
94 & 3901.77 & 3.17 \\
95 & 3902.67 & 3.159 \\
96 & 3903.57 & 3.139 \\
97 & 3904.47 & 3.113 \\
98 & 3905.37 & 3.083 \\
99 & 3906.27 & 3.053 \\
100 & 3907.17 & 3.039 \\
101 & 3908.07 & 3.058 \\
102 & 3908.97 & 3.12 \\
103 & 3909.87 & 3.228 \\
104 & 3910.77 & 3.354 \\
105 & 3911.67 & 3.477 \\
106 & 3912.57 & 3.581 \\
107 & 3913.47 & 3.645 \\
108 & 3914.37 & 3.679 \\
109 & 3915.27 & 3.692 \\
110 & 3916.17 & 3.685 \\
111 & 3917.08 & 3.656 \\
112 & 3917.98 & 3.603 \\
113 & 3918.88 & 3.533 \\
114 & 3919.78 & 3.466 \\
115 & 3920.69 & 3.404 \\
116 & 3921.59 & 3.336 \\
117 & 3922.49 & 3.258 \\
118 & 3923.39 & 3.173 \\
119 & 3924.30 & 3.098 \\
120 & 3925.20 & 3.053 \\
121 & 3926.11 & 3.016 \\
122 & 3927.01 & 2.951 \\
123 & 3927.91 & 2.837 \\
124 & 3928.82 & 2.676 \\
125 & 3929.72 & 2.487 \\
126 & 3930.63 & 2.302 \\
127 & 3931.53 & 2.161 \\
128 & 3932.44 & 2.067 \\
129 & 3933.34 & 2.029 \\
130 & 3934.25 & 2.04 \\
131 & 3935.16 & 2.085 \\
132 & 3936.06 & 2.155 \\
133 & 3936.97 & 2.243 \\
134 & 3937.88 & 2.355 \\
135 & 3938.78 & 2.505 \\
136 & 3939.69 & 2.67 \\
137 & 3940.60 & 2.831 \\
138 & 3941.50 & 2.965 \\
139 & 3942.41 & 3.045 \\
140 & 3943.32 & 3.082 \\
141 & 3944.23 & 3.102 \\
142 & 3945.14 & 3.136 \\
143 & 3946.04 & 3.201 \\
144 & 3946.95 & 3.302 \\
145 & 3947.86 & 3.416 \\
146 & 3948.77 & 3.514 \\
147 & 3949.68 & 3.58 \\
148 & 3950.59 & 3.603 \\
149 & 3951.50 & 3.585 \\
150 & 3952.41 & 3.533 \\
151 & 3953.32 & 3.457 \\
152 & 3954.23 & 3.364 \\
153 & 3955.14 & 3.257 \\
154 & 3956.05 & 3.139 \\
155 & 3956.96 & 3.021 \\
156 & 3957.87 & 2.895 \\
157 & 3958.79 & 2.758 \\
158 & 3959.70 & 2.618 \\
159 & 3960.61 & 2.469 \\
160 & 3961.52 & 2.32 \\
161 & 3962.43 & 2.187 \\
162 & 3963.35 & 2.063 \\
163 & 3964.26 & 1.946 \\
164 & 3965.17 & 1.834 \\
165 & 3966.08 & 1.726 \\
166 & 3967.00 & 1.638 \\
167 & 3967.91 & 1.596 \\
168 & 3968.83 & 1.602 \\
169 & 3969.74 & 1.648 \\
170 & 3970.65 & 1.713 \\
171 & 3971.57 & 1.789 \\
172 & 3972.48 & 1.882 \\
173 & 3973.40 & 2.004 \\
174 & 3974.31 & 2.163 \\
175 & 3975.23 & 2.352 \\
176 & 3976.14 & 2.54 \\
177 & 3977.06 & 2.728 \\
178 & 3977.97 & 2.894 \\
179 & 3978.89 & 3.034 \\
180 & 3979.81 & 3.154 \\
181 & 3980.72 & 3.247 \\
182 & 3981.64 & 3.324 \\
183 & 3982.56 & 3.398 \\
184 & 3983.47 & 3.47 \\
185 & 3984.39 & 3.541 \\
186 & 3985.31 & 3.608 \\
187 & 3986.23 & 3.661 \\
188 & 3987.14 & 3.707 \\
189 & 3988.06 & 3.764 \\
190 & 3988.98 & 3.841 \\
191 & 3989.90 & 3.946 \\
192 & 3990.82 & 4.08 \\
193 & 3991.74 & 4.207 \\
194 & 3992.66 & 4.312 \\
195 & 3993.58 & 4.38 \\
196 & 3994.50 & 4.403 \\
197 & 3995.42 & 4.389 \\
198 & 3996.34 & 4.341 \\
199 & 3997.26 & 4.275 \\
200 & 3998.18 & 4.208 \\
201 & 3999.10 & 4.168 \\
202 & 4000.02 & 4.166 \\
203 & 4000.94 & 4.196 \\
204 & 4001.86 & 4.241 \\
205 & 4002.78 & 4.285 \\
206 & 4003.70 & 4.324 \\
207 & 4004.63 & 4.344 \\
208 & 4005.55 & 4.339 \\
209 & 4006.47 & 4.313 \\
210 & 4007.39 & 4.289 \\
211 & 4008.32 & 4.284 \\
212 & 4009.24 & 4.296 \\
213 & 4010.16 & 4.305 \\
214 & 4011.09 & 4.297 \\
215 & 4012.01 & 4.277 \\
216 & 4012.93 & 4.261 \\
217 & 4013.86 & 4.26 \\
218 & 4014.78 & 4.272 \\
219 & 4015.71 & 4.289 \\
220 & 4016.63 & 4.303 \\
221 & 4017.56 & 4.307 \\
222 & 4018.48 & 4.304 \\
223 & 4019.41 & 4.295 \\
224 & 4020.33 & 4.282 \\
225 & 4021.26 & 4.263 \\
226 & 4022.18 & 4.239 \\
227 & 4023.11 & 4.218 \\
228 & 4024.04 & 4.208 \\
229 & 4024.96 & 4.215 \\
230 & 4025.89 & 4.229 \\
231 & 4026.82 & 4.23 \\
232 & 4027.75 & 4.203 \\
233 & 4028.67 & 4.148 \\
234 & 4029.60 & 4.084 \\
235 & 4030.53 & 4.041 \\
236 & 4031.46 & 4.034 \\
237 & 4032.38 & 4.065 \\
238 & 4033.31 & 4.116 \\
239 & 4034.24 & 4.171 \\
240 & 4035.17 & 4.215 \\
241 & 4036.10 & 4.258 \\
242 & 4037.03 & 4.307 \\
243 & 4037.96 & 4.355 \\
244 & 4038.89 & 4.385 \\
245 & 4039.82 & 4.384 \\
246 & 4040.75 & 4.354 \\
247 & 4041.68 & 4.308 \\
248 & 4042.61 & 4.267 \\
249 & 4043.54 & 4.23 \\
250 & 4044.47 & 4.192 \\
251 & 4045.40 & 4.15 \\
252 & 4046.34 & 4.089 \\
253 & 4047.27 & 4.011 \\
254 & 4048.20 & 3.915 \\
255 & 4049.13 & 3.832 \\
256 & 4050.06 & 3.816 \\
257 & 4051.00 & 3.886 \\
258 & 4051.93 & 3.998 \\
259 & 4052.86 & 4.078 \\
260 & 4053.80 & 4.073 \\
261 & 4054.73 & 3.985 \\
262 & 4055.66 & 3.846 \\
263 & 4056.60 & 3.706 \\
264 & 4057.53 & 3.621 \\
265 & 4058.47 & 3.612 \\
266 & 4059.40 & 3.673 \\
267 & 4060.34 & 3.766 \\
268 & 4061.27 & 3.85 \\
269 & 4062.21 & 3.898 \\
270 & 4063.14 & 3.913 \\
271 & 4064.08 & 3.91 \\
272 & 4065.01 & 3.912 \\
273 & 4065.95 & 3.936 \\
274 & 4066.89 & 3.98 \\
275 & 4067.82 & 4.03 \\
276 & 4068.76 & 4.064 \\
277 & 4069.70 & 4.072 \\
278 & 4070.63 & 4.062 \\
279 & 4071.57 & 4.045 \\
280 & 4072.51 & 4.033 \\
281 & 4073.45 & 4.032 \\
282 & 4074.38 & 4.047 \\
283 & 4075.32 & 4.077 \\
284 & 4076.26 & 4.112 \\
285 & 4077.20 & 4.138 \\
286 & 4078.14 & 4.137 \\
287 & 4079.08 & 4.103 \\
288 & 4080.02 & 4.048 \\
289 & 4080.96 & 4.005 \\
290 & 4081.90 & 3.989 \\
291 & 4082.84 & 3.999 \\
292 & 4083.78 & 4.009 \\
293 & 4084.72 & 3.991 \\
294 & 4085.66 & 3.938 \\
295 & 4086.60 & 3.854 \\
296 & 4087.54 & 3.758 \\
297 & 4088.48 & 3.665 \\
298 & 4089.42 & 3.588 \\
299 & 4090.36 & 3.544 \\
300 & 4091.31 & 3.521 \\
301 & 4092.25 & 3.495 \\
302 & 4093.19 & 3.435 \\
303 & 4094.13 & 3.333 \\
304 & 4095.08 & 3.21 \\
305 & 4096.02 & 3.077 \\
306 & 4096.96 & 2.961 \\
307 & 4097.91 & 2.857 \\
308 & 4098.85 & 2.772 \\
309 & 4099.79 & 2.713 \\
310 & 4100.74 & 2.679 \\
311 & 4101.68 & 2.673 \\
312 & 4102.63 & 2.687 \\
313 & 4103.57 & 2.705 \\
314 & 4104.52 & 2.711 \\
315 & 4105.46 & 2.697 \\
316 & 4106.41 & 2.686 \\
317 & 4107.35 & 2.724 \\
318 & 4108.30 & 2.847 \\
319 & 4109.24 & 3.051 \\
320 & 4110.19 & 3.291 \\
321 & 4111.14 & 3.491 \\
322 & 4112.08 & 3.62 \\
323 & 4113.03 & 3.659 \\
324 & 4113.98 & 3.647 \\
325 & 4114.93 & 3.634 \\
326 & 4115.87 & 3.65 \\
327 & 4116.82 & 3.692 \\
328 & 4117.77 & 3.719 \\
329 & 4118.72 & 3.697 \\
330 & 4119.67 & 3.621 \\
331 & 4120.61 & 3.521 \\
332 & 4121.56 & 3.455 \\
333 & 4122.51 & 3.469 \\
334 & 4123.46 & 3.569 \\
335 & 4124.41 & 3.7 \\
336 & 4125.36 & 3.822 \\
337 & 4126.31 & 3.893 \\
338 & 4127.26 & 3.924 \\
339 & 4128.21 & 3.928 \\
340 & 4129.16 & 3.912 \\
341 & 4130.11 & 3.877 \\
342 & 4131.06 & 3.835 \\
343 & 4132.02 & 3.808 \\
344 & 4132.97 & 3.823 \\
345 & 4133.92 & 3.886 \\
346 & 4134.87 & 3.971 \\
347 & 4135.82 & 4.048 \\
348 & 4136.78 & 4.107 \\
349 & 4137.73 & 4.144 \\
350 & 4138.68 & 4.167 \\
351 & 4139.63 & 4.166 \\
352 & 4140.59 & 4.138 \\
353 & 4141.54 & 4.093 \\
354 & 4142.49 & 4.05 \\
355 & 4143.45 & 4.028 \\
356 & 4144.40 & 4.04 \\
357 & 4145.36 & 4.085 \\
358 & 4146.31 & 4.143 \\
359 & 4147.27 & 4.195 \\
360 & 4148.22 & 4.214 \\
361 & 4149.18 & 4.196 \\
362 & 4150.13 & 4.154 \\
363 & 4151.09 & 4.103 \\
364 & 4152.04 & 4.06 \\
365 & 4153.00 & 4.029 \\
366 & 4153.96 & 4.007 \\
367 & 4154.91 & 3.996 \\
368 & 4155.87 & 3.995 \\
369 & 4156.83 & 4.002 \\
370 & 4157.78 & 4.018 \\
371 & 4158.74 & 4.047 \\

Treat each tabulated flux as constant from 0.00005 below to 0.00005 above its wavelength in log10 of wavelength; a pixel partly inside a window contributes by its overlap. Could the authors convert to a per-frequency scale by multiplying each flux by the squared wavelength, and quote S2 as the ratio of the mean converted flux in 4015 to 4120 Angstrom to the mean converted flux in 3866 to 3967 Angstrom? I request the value 1.45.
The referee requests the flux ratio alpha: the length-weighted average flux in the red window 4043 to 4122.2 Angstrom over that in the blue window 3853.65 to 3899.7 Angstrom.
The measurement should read 1.38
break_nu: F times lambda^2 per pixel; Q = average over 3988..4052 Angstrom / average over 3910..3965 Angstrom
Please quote 1.5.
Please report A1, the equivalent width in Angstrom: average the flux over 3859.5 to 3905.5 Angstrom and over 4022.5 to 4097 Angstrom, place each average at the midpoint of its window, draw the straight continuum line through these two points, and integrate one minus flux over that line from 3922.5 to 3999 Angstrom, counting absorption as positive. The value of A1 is 7.51 Angstrom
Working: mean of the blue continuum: 2.69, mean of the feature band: 2.95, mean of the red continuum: 3.97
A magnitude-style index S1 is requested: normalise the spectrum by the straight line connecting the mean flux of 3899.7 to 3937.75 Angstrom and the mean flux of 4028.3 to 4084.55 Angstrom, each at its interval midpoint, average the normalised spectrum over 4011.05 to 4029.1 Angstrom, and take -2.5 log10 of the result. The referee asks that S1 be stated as -0.13 mag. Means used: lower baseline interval 3.02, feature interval 4.26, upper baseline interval 4.04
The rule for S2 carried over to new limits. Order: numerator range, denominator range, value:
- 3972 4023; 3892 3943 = 1.38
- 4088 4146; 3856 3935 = 1.39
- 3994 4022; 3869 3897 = 1.86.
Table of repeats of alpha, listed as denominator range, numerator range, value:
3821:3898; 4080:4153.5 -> 1.46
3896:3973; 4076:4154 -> 1.28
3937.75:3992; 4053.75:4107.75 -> 1.25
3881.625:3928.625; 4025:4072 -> 1.39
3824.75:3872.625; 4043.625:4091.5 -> 1.56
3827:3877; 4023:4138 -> 1.48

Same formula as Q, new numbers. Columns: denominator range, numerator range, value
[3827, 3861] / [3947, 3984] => 1.20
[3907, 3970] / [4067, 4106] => 1.34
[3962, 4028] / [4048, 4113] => 1.05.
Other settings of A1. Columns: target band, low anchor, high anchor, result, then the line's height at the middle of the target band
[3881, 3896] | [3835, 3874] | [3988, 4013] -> 4.1 Angstrom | 3.03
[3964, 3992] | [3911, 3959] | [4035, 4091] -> 5.1 Angstrom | 3.37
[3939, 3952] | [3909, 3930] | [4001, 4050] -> 1.2 Angstrom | 3.53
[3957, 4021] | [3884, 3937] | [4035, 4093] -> 0.3 Angstrom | 3.41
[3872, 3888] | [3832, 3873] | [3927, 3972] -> 0.4 Angstrom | 2.6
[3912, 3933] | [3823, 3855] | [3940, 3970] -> -4.0 Angstrom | 2.65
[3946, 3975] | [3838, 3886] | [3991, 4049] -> 8.5 Angstrom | 3.66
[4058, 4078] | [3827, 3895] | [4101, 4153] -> -3.2 Angstrom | 3.42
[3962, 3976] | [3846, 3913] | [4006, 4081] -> 6.4 Angstrom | 3.5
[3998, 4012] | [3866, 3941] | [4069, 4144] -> -4.6 Angstrom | 3.22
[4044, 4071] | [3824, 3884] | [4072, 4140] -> -4.3 Angstrom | 3.39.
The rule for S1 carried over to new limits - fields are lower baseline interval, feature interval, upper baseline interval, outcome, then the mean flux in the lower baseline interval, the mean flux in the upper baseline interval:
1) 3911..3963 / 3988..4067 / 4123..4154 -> -0.20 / 3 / 4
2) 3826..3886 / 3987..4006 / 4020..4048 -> -0.09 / 2.54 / 4.2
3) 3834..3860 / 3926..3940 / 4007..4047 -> 0.35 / 2.46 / 4.24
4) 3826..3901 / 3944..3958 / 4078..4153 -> -0.15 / 2.52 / 3.64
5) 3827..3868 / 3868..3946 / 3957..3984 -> -0.15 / 2.5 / 2.39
